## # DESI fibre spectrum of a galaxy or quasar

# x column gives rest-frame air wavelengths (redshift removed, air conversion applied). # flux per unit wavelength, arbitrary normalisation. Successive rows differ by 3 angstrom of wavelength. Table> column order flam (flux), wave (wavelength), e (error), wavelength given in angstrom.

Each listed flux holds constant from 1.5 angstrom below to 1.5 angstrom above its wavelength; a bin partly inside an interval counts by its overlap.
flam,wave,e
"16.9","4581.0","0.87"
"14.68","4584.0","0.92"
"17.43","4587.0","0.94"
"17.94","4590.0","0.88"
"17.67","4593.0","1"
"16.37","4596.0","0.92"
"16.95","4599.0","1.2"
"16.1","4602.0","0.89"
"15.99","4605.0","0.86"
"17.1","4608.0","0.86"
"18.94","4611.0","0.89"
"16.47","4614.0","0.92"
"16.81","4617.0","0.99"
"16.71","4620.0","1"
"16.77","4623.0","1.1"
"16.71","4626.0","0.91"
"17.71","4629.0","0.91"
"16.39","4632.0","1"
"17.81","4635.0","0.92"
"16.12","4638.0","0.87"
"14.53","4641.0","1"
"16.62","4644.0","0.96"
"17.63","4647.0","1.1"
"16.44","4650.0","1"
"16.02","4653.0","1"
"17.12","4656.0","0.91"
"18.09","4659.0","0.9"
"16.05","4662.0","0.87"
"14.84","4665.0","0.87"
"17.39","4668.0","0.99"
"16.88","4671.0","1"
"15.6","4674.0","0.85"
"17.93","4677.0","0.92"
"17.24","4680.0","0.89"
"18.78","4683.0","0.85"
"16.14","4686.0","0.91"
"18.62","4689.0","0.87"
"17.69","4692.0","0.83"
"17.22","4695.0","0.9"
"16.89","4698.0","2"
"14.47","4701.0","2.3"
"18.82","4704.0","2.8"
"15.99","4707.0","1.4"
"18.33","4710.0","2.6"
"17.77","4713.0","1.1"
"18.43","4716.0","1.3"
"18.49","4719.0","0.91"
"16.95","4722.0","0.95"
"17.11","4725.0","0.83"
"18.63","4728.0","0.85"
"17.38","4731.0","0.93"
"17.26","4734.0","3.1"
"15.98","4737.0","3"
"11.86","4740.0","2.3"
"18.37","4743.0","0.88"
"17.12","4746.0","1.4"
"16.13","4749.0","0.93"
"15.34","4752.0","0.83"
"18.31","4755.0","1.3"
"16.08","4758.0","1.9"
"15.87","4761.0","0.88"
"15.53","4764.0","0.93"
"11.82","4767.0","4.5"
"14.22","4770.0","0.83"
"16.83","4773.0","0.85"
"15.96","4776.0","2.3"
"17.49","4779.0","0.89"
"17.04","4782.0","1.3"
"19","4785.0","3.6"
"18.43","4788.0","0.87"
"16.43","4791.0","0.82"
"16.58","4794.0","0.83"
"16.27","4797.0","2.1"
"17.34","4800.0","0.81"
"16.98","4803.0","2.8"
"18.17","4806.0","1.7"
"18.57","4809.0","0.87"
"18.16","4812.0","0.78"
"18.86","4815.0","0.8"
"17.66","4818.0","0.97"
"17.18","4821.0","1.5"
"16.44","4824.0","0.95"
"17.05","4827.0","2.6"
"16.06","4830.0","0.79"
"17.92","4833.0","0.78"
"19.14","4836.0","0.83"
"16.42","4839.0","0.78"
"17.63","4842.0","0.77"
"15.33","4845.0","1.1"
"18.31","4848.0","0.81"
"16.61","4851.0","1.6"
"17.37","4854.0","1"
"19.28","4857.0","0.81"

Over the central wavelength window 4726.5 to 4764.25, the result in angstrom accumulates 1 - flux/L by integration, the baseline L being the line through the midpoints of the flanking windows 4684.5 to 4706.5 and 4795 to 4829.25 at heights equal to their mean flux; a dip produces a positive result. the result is 1.66 angstrom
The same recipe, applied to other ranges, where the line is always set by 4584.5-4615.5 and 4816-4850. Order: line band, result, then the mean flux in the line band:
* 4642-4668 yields 0.7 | 16.6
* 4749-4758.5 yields 0.3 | 16.6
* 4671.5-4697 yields -0.4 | 17.4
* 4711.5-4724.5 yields -0.6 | 17.8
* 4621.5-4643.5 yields 0.6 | 16.6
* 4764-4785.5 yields 1.6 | 15.9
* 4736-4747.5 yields 0.9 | 15.8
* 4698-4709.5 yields 0.3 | 16.7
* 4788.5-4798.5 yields 0.3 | 16.6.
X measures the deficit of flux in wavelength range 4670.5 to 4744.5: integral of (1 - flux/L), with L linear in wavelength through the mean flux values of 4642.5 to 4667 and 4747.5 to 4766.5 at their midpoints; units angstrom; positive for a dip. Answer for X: -3.9 angstrom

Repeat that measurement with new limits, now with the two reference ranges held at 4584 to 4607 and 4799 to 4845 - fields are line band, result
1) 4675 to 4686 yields -0.4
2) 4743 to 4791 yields 2.5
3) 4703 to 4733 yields -1.0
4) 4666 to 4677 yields 0.2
